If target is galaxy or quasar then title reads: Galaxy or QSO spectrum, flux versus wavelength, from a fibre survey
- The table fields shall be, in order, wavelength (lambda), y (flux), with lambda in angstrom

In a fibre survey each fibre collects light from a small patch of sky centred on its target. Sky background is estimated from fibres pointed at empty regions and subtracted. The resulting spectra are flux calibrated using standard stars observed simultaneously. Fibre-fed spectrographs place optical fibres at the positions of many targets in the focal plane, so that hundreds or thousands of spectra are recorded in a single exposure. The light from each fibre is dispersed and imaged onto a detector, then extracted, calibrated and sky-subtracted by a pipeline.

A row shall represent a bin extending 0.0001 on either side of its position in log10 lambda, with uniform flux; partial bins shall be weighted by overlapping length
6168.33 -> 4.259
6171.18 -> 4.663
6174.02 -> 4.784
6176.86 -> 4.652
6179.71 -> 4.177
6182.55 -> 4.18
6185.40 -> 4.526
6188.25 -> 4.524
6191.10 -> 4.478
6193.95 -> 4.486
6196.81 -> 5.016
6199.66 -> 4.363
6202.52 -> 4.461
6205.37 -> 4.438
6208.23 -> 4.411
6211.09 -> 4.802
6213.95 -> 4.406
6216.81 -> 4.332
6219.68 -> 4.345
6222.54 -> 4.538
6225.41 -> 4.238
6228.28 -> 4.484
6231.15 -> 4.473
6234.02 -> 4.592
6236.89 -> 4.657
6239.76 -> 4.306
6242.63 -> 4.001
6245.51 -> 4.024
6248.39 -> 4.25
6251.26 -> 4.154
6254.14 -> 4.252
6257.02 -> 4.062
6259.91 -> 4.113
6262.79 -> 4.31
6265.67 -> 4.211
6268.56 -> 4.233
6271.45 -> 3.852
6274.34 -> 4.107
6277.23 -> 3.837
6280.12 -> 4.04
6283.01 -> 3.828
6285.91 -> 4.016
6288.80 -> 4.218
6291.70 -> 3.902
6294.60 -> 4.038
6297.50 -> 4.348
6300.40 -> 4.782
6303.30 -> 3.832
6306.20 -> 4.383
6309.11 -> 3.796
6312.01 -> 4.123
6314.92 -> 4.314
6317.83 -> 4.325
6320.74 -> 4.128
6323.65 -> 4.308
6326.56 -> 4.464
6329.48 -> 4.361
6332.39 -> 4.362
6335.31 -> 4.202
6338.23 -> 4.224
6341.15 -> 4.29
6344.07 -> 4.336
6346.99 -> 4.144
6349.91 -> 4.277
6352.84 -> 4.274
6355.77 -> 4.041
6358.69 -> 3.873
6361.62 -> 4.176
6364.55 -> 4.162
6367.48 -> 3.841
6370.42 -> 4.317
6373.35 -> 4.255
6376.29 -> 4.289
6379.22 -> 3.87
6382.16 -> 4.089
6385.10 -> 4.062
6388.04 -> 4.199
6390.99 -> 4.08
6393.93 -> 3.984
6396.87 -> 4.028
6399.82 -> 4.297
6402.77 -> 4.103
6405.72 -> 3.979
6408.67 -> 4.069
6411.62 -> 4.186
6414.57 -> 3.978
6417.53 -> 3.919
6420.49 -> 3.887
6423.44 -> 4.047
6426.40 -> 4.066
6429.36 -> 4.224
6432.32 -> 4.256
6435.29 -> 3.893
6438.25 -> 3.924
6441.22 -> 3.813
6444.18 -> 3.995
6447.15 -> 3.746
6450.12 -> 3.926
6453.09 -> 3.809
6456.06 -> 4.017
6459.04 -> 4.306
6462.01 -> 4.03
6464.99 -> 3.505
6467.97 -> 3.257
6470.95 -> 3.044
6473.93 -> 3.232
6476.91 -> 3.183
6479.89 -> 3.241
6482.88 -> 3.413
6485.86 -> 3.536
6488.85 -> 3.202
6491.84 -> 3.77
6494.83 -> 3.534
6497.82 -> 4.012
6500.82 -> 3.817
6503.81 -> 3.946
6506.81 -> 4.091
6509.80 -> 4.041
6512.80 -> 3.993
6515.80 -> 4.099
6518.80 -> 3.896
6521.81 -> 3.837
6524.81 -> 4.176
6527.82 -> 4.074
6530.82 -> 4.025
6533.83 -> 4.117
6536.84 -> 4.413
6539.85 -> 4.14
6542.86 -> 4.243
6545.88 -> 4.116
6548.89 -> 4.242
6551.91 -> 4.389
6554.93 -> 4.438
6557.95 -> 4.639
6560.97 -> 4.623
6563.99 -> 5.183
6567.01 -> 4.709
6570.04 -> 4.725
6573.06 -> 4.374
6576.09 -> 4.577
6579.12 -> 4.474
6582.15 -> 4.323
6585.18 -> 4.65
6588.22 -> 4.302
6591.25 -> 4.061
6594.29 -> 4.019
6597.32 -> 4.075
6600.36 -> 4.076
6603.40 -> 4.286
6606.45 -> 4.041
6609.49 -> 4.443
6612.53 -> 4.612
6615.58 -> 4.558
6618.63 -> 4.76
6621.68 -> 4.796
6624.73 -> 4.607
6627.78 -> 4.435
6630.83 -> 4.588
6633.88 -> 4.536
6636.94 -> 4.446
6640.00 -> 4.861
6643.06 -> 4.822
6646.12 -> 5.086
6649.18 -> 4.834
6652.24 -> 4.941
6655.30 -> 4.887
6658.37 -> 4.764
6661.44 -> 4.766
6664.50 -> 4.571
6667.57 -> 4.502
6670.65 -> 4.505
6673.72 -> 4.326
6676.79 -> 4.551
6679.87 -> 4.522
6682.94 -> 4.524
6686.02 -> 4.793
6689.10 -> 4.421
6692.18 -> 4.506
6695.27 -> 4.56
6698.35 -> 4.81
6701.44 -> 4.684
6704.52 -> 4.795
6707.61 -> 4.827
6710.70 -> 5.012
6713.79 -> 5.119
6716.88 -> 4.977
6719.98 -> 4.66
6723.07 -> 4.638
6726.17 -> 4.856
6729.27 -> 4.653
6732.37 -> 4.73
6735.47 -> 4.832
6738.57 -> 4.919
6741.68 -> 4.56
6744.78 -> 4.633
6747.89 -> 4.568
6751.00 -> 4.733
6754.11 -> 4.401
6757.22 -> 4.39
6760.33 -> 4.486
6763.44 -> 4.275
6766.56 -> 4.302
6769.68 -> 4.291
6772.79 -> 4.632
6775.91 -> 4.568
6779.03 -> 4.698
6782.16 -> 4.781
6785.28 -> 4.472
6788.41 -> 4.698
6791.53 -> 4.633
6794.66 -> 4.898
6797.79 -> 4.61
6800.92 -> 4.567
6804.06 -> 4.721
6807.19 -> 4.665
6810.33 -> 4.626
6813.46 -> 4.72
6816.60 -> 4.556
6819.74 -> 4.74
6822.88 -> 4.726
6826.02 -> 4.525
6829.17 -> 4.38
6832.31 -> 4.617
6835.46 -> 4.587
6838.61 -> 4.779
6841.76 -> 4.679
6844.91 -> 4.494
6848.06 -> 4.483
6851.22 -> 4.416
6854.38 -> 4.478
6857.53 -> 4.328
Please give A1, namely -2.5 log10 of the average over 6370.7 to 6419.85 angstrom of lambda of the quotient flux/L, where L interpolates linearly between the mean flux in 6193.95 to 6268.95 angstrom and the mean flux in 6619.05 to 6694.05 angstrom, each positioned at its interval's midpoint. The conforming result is 0.098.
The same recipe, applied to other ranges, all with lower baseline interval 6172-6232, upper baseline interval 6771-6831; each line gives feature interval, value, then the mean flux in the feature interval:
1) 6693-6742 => -0.04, 4.79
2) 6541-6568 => 0.02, 4.5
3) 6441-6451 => 0.17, 3.88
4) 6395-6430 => 0.12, 4.06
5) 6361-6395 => 0.11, 4.11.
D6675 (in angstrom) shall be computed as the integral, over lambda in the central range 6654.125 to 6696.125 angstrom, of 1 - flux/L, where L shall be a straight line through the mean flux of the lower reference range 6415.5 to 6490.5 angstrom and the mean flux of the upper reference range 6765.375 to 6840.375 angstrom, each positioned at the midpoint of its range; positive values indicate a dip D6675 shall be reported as -2.8 angstrom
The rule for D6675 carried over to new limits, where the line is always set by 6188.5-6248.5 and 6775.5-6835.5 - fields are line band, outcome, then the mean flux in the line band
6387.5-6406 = 1.7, 4.1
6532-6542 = 0.7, 4.22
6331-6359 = 1.7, 4.22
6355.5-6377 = 1.8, 4.12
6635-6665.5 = -1.4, 4.8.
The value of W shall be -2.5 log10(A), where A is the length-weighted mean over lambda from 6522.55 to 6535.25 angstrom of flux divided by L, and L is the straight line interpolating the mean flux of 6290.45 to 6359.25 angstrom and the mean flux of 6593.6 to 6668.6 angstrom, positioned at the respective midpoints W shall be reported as 0.10 mag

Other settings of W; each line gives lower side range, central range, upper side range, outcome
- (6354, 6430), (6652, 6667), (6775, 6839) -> -0.074 mag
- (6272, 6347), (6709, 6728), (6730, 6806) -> -0.073 mag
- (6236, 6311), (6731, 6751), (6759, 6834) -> -0.039 mag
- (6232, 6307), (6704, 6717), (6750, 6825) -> -0.098 mag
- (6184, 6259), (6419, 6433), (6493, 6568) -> 0.045 mag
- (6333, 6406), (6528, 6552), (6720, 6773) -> 0.038 mag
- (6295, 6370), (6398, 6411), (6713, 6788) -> 0.044 mag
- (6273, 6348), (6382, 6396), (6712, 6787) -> 0.047 mag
